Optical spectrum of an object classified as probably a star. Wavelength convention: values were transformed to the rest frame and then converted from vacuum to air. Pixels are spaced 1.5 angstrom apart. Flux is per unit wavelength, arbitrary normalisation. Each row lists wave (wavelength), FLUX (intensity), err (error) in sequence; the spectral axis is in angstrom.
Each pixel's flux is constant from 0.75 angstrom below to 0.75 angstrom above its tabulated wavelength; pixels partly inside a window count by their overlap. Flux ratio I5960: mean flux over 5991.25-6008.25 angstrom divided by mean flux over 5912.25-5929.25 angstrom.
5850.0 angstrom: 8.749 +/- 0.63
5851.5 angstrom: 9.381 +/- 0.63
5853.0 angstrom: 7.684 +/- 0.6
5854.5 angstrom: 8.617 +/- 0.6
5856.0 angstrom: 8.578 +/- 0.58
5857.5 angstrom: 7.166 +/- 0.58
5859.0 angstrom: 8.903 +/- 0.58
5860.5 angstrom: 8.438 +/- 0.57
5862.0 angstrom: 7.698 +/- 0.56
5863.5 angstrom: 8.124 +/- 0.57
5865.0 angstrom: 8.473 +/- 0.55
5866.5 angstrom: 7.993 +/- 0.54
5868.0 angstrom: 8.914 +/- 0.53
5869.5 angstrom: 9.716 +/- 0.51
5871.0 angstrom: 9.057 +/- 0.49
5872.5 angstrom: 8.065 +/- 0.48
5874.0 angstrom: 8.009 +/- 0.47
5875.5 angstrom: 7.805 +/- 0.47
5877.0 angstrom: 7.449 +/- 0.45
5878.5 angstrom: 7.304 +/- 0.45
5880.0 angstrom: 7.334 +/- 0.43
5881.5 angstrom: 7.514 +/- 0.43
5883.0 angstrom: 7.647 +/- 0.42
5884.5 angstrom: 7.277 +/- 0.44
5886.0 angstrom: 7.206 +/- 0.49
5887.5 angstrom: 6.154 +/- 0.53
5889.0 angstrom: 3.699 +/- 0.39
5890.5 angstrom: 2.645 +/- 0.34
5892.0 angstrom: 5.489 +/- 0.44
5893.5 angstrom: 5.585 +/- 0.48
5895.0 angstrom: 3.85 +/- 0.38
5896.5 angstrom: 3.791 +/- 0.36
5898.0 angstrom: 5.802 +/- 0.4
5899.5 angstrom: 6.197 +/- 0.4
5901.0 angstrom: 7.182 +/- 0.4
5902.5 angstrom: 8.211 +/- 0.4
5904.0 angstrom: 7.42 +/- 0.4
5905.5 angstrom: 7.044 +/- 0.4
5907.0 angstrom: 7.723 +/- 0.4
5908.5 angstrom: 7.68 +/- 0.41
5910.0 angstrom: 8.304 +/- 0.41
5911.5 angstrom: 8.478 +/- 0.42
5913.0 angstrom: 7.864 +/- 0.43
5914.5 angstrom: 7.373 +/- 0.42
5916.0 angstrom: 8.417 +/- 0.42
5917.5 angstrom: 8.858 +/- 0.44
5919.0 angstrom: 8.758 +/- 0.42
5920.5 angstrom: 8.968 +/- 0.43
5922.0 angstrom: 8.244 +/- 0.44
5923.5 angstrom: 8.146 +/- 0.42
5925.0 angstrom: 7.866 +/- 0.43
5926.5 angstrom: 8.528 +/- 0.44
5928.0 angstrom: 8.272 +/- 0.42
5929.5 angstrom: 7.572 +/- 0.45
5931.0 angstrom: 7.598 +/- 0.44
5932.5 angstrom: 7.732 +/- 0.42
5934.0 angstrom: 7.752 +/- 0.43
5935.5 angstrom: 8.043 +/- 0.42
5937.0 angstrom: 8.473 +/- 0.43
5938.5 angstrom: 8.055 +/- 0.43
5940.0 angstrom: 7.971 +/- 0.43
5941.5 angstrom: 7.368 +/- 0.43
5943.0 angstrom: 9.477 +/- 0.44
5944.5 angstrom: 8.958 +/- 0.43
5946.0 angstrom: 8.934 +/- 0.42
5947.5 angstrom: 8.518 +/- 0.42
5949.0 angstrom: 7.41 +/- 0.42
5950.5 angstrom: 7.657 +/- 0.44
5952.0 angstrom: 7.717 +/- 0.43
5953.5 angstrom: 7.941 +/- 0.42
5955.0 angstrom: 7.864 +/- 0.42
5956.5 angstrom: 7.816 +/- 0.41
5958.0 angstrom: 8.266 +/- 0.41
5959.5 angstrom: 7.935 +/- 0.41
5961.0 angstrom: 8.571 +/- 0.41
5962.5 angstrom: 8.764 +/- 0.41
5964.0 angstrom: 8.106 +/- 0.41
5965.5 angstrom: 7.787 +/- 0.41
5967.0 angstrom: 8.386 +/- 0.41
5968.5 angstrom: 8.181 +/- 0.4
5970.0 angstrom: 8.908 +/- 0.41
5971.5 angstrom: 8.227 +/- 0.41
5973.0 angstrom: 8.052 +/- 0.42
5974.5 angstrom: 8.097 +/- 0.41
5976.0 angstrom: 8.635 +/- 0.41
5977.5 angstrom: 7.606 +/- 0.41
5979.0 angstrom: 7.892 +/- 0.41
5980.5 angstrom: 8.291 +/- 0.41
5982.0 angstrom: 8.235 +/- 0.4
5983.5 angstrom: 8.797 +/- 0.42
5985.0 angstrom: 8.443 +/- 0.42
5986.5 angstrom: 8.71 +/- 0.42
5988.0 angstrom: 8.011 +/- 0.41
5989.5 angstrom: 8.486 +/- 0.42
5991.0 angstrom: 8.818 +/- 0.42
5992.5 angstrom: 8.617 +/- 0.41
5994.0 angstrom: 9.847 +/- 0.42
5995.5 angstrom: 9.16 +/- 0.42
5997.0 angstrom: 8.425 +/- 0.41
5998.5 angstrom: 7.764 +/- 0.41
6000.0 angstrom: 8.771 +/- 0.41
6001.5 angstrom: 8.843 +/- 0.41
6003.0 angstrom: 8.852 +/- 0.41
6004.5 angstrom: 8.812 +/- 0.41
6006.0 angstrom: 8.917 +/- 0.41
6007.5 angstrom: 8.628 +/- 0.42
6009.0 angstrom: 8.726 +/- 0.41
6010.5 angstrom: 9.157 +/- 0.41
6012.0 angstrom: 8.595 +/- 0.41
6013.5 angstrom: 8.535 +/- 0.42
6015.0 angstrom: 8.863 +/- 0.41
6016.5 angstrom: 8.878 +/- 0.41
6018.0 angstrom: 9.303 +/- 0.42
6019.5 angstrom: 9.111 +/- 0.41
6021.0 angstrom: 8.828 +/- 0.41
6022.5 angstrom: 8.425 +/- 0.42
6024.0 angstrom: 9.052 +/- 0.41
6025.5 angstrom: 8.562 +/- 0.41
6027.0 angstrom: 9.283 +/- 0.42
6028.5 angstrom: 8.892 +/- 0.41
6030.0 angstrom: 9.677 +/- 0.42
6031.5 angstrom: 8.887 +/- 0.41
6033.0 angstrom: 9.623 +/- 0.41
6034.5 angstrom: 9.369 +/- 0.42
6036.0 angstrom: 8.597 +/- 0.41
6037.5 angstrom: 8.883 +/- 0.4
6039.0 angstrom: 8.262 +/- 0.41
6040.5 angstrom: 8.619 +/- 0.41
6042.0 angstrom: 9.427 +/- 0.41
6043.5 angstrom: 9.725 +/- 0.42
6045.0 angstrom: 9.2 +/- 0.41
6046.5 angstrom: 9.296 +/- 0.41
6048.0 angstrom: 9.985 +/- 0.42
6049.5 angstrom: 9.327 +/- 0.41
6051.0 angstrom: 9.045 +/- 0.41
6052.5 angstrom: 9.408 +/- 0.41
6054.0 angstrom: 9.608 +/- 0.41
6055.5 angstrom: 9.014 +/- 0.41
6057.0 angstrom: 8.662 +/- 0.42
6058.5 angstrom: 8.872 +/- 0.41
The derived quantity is 1.1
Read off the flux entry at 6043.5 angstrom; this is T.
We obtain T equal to 9.725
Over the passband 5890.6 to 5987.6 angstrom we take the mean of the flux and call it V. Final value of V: 7.82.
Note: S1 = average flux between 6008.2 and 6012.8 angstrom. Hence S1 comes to 8.82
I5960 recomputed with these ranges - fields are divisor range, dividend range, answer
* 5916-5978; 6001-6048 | 1.09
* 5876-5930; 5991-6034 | 1.25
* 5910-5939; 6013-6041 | 1.09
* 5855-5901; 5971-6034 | 1.23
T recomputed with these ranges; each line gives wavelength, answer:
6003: 8.852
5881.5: 7.514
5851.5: 9.381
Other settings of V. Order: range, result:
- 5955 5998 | 8.38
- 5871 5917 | 6.86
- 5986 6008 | 8.71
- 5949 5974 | 8.11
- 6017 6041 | 8.96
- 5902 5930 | 8.09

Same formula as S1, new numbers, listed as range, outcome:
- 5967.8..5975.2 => 8.3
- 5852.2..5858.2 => 8.03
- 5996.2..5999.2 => 8.12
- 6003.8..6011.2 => 8.85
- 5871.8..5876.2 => 7.96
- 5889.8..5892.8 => 4.12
